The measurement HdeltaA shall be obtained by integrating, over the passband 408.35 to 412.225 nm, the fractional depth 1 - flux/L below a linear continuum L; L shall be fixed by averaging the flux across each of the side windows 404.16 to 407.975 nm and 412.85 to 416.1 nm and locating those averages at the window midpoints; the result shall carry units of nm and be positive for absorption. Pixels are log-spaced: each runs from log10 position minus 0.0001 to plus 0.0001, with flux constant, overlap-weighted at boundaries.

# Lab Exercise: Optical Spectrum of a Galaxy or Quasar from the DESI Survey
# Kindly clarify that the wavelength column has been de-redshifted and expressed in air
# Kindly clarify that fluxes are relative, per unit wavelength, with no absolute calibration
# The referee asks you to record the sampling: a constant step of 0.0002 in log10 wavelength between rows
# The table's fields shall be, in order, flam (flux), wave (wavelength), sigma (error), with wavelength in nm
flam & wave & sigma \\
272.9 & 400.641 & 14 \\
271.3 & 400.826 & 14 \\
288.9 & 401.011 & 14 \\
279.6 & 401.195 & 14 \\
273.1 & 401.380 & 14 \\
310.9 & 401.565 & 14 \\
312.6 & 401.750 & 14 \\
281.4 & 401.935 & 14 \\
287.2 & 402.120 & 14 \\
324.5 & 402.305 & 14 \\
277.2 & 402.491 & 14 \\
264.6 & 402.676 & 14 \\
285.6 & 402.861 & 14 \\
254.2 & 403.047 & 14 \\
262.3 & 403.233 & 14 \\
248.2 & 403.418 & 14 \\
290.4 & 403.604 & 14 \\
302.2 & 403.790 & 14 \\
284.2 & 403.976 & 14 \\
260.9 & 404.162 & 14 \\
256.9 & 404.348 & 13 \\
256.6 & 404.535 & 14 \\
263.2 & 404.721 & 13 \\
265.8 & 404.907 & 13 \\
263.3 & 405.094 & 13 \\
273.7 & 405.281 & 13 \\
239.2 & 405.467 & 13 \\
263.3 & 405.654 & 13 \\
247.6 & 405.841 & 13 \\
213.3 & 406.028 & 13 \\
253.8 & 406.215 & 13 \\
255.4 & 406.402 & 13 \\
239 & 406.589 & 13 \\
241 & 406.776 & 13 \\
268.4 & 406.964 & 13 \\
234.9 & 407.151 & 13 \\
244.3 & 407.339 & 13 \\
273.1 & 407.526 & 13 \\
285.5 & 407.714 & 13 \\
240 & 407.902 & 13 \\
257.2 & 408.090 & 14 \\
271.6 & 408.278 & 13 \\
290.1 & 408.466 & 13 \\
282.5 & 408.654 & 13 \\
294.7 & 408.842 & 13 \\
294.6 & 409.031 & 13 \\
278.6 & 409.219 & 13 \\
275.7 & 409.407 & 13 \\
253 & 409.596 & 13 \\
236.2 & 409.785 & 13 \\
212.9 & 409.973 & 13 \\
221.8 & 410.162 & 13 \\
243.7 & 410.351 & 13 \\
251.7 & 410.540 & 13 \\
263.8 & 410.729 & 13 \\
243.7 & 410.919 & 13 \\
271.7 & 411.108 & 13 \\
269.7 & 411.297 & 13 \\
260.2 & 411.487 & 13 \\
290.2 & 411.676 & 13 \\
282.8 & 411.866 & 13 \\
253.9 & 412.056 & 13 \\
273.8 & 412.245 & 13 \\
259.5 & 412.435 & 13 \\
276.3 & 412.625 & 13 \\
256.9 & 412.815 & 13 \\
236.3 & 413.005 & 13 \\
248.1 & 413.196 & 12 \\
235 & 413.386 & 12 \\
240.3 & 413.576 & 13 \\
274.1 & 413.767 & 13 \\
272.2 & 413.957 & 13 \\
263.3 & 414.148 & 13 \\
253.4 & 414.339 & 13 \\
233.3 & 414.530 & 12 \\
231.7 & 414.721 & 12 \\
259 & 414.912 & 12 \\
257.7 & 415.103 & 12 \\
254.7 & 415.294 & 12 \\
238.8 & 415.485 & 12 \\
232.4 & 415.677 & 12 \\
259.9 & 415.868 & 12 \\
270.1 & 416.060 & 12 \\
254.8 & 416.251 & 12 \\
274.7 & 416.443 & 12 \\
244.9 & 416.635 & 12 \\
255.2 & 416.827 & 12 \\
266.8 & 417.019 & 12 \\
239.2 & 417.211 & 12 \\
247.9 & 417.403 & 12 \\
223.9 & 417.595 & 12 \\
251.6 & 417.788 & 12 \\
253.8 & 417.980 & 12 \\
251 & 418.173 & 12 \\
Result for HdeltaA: -0.18 nm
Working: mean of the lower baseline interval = 254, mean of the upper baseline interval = 250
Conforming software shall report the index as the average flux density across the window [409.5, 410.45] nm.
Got 234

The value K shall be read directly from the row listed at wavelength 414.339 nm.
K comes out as 253.4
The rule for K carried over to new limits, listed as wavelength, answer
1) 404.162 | 260.9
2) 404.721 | 263.2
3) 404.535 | 256.6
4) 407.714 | 285.5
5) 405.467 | 239.2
